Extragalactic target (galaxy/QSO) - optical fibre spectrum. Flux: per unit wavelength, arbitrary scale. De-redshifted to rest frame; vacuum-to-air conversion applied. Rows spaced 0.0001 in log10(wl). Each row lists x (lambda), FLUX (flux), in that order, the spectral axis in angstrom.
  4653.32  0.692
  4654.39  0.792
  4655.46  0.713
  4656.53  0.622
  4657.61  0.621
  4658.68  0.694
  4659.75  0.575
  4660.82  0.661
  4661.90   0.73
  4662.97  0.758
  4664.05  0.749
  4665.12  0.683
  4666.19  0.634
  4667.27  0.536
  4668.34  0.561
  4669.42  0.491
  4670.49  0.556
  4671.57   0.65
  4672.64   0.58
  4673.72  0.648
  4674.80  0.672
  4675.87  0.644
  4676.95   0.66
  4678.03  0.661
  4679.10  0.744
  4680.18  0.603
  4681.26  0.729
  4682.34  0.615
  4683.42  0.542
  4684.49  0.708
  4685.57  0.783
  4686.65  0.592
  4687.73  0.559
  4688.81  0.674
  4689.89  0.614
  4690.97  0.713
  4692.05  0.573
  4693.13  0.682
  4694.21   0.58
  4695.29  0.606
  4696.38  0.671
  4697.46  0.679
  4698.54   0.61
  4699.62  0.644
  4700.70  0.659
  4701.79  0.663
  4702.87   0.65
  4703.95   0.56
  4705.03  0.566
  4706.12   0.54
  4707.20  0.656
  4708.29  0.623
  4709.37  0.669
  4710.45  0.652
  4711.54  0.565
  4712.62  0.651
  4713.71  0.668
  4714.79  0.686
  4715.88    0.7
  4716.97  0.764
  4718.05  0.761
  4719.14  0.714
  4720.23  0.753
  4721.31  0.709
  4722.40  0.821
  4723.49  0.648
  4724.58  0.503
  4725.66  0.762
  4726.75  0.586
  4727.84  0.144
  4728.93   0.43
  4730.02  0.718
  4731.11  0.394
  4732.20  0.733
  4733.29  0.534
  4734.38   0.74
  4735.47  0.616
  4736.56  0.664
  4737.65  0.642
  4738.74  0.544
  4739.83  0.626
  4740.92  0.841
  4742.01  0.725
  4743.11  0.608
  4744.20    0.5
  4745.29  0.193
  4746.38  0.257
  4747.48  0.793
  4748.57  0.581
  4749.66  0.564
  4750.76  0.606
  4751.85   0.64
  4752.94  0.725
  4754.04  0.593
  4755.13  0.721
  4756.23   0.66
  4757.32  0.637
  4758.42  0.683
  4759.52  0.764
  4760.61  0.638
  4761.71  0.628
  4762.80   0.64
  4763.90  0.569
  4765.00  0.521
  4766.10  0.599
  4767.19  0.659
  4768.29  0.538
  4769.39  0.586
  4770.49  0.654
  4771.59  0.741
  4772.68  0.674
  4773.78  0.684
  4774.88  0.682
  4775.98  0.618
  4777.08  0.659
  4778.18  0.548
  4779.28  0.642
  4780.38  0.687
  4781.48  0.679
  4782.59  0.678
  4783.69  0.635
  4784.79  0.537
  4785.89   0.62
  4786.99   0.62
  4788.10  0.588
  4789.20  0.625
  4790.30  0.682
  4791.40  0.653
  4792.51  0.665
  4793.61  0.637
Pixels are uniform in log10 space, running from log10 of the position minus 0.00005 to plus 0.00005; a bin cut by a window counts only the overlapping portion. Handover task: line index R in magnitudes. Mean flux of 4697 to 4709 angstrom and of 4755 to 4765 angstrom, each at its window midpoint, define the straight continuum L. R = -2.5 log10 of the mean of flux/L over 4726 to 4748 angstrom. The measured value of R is 0.132 mag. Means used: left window 0.623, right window 0.649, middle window 0.566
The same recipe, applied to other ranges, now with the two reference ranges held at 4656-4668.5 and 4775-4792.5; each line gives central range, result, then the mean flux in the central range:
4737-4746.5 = 0.14 mag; 0.563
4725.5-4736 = 0.15 mag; 0.558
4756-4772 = 0.01 mag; 0.633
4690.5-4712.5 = 0.03 mag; 0.628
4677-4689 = -0.01 mag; 0.655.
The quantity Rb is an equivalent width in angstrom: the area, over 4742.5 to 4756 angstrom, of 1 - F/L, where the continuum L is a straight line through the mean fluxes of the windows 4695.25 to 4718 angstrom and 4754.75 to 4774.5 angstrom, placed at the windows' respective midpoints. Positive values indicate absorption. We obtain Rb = 1.6 angstrom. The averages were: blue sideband 0.645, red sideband 0.644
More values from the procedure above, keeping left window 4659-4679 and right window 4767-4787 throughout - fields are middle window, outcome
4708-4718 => -0.5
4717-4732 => 0.5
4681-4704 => -0.1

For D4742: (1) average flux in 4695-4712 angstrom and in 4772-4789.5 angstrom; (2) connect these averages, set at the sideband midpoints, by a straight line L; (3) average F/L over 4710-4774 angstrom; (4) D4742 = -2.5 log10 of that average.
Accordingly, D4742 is 0.01 mag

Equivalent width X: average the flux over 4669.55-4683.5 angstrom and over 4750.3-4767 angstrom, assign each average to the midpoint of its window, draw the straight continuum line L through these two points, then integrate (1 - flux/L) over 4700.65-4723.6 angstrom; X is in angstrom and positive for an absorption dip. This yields -1.01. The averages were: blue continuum 0.638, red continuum 0.642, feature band 0.668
